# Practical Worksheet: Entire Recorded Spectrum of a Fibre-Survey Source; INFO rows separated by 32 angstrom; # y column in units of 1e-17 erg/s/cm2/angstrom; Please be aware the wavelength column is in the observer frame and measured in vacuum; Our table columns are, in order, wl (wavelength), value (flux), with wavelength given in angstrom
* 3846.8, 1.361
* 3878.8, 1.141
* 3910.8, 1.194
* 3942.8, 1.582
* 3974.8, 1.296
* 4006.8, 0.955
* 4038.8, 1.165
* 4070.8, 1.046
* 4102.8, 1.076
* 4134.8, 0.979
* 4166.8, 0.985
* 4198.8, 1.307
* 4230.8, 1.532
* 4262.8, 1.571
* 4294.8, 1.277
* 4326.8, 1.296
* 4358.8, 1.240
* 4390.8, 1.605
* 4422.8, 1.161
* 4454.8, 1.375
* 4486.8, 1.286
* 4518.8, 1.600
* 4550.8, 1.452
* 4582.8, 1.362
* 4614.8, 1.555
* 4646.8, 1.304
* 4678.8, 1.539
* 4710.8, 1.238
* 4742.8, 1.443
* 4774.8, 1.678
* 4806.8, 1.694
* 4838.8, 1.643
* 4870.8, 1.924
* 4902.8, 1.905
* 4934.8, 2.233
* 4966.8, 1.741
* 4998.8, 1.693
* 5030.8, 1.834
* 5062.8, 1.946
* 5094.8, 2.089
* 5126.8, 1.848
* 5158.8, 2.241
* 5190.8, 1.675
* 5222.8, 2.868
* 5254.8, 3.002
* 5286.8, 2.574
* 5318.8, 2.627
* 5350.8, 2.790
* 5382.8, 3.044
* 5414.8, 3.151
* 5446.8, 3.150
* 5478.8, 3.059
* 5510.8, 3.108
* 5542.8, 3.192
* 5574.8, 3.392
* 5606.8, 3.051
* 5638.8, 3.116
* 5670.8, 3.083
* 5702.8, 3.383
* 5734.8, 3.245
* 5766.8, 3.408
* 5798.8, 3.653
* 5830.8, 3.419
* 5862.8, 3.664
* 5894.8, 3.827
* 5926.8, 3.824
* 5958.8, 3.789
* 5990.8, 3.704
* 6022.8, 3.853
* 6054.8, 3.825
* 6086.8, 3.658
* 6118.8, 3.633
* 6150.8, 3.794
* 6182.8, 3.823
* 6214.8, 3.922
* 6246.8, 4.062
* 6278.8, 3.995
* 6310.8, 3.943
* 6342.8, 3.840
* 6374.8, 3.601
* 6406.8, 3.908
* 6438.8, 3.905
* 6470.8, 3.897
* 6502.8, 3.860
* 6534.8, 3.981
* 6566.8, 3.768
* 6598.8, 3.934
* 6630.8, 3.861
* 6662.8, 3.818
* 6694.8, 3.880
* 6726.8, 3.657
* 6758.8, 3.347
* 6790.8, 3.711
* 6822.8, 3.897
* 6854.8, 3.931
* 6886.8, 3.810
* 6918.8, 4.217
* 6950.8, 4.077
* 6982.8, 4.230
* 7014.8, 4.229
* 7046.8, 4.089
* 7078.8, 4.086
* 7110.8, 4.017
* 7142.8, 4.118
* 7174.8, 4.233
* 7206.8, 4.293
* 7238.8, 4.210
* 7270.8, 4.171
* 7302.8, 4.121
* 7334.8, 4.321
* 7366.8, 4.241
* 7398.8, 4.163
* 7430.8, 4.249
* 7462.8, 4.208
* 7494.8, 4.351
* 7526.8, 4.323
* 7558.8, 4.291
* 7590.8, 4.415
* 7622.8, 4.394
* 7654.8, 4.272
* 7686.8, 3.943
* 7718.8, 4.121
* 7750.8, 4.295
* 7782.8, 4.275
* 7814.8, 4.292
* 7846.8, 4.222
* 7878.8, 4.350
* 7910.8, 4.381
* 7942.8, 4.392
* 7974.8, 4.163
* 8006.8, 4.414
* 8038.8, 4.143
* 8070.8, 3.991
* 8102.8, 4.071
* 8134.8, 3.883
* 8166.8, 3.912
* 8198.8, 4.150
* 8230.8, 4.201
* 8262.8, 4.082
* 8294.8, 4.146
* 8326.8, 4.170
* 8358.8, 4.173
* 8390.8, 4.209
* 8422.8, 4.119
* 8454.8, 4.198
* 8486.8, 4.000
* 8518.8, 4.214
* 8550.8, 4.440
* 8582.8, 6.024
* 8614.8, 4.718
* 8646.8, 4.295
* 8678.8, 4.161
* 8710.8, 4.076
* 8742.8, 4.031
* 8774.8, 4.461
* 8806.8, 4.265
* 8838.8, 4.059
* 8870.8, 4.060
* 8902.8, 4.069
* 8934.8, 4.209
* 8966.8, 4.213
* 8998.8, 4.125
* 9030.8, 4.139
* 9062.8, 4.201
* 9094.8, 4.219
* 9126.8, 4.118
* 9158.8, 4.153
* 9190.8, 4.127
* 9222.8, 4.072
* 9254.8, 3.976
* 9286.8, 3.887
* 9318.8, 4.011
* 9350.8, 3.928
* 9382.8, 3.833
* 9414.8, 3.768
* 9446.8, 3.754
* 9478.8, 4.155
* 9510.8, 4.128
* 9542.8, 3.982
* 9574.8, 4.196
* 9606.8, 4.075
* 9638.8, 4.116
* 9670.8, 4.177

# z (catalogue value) 0.31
